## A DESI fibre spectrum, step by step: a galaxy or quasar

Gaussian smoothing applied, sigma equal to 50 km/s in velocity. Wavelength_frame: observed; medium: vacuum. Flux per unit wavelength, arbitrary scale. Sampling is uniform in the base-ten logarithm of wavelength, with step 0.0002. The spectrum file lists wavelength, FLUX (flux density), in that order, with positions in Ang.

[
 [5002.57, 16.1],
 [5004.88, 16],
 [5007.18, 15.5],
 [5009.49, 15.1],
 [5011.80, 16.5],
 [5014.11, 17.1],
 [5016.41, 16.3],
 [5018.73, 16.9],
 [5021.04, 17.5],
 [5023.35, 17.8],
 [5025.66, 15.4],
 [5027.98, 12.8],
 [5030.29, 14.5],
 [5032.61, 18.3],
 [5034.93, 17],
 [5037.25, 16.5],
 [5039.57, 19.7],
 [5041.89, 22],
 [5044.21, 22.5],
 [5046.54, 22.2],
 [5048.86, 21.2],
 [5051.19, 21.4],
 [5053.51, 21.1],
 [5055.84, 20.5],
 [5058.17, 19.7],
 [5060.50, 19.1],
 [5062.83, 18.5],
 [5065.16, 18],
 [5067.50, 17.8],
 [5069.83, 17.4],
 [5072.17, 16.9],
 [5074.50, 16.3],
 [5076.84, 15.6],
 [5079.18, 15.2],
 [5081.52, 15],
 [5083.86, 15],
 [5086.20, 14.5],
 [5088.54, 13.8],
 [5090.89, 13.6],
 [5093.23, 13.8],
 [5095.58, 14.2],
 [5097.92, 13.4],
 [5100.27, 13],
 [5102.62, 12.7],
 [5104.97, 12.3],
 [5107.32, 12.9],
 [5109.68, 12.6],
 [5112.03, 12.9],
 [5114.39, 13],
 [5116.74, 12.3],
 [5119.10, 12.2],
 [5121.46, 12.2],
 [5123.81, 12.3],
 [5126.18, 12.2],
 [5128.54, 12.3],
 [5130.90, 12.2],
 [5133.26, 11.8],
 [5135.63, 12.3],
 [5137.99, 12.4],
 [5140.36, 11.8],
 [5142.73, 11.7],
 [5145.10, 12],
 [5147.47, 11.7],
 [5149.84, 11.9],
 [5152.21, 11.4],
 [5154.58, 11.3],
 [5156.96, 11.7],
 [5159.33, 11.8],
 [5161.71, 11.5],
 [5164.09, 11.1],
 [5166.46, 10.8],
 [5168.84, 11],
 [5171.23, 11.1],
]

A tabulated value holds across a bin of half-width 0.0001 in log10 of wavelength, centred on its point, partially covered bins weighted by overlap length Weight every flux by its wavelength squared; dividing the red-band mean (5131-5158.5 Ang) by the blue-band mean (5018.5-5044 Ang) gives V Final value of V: 0.71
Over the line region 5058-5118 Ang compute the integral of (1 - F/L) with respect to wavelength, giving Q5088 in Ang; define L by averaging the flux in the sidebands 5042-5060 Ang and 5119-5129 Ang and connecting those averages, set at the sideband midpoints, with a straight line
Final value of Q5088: 6.4 Ang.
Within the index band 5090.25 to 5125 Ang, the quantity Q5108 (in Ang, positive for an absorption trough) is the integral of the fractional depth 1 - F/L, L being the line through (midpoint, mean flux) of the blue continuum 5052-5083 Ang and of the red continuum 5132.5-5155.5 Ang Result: 4.2 Ang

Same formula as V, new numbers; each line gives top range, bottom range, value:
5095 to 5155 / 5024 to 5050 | 0.70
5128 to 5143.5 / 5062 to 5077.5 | 0.72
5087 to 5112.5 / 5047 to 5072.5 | 0.69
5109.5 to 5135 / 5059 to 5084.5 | 0.75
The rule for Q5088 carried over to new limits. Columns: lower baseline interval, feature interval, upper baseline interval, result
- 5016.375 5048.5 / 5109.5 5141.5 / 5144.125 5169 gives 1.9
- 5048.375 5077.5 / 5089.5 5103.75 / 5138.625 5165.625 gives 2.3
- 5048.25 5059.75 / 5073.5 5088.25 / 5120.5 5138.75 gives 2.1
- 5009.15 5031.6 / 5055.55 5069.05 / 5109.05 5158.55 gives -3.9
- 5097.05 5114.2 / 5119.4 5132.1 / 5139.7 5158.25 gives 0.1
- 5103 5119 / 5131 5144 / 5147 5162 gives 0.0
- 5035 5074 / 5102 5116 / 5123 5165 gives 2.0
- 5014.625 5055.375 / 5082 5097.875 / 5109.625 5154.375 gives 0.8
